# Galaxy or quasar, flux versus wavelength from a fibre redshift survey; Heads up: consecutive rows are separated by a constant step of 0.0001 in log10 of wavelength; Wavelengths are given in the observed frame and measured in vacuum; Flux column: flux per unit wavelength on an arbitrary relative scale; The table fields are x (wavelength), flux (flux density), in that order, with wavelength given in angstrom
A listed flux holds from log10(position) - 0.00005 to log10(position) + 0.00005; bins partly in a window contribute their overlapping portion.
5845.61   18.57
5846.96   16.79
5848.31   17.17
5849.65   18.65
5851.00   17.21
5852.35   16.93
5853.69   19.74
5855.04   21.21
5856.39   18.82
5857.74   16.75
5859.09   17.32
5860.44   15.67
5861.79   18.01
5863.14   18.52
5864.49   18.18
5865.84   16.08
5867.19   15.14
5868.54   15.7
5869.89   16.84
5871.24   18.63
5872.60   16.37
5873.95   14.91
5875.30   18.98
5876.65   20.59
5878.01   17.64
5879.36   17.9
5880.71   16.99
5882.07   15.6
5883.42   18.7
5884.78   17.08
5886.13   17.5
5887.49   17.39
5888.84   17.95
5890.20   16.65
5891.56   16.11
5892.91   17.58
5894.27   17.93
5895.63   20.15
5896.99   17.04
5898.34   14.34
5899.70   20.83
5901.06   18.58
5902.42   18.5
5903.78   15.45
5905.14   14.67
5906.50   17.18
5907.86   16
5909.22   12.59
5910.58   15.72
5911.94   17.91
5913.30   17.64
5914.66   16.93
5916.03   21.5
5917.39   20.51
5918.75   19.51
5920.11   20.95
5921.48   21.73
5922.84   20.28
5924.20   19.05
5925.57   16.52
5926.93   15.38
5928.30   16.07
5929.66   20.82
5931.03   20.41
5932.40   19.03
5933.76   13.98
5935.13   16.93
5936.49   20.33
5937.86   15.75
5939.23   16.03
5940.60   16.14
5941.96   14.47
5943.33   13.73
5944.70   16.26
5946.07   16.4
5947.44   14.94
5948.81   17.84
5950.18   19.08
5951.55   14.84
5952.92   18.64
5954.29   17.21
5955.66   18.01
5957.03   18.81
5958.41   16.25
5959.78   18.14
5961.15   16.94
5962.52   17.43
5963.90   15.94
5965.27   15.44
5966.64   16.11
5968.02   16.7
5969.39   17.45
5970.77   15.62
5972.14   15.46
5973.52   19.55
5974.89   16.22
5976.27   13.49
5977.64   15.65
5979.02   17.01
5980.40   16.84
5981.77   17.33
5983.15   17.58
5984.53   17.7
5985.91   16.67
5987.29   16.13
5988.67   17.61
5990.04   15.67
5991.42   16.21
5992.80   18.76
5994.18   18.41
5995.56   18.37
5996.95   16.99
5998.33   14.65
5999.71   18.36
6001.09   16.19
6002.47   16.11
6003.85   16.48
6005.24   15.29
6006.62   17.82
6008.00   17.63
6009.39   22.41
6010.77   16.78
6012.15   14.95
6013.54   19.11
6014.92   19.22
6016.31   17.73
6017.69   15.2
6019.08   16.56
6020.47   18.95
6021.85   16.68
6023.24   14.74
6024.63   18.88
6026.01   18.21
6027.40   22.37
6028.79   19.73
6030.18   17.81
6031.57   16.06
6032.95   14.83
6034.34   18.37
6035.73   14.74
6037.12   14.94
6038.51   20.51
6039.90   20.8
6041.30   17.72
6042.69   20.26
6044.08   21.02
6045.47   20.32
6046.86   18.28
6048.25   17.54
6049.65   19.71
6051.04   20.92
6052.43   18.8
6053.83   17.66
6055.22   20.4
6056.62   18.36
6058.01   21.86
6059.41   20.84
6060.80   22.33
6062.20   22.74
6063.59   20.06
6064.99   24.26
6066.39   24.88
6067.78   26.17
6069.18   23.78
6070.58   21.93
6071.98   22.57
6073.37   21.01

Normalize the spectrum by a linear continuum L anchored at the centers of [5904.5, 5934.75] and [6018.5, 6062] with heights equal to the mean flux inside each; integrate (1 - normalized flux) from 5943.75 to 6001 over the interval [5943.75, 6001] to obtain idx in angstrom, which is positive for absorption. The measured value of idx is 4.44 angstrom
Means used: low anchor 17.9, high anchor 18.8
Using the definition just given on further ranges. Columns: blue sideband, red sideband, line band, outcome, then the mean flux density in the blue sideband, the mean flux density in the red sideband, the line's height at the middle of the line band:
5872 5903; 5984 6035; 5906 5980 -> 1.4 angstrom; 17.6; 17.4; 17.5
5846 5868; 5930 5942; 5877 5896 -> 0.0 angstrom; 17.6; 17.3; 17.5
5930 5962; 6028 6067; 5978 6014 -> 2.1 angstrom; 17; 19.5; 18.2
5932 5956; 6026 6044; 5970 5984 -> 0.6 angstrom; 16.6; 18.3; 17.2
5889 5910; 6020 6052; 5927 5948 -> 0.7 angstrom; 16.9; 18.4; 17.3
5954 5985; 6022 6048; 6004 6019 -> 0.2 angstrom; 16.8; 18.3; 17.7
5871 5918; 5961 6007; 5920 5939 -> -1.2 angstrom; 17.4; 16.7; 17.1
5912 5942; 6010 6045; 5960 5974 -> 1.1 angstrom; 18.3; 17.9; 18.1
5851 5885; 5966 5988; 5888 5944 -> -1.4 angstrom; 17.5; 16.6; 17.1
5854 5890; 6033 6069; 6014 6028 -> 1.3 angstrom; 17.5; 20.1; 19.7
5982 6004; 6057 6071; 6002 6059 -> 5.2 angstrom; 17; 22.8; 20.1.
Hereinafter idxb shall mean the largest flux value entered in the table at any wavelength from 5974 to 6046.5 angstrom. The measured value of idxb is 22.41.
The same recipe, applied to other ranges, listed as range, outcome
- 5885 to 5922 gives 21.73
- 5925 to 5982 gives 20.82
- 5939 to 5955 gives 19.08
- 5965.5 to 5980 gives 19.55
